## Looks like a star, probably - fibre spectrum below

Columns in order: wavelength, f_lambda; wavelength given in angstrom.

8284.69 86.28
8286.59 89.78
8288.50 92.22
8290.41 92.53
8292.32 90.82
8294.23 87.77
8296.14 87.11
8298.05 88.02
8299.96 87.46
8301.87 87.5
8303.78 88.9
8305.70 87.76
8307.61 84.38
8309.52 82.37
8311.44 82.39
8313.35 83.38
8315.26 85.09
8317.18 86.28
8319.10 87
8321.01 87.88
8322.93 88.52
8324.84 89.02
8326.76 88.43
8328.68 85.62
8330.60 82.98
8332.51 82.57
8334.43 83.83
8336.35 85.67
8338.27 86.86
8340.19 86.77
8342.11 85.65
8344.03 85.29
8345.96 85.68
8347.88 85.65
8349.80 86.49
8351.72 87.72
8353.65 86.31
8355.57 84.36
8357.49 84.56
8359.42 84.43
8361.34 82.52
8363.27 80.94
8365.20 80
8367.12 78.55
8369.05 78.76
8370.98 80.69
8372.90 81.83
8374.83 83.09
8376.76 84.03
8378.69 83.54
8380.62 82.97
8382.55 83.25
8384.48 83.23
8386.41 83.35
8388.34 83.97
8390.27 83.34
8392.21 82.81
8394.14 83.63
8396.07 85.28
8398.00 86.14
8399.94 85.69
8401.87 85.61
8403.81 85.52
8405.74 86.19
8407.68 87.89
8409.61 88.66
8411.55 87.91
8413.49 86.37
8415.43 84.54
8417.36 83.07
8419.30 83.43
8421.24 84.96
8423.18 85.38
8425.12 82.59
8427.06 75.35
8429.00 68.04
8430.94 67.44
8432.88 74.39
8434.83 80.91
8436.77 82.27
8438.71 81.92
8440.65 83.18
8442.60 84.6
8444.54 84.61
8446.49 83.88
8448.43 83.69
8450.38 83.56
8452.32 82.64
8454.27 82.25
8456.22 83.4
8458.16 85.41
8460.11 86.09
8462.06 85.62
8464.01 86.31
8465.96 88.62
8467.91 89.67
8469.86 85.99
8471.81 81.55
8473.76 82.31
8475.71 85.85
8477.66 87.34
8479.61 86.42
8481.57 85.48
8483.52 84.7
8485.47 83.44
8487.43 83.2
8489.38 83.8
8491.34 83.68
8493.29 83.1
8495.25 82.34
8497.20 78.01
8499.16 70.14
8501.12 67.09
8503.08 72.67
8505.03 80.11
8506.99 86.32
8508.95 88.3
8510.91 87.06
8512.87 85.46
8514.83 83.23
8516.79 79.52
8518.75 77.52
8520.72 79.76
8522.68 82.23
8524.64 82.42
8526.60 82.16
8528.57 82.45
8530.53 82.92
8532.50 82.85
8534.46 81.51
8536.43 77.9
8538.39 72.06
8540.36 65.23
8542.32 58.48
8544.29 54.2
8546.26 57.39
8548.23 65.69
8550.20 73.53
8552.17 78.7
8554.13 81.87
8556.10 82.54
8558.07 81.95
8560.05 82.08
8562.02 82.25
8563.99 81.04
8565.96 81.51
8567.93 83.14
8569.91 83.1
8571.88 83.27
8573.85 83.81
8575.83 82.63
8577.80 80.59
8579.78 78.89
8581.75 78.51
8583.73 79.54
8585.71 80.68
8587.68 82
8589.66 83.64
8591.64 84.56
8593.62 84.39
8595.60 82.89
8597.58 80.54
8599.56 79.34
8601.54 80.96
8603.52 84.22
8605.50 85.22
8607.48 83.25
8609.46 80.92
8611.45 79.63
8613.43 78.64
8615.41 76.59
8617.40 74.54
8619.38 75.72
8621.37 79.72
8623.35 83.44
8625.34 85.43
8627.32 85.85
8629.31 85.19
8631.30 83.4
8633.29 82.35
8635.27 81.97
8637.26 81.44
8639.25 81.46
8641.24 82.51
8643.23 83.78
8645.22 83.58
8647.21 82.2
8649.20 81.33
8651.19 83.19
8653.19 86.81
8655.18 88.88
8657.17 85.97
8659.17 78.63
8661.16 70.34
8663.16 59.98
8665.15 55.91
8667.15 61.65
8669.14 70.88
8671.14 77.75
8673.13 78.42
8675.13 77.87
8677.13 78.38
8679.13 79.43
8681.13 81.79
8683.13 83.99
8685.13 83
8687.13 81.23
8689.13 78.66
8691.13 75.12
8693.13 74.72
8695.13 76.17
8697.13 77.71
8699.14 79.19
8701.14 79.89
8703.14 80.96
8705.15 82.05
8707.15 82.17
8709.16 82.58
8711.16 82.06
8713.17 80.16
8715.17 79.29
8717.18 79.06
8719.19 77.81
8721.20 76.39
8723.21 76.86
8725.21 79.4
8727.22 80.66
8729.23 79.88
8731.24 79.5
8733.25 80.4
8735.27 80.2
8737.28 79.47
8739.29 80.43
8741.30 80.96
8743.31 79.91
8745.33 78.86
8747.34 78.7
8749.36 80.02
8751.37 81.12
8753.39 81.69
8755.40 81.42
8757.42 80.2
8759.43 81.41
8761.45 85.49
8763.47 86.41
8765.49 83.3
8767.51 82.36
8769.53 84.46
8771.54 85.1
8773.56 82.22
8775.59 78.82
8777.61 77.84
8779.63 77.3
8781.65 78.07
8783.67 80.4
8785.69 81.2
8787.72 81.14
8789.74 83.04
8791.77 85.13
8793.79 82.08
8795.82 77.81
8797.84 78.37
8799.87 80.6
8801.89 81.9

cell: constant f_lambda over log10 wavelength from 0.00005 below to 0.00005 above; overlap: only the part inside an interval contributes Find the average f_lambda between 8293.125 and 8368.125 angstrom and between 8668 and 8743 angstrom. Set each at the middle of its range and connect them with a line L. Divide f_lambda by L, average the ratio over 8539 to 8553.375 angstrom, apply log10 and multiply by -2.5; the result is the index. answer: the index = 0.25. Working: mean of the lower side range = 85.4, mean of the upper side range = 79.3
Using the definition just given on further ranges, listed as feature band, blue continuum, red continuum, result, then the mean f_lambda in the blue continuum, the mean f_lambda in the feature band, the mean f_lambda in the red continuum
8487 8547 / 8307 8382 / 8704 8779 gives 0.07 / 84.4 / 77.9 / 80.8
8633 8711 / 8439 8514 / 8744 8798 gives 0.04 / 83.4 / 78.8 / 81.3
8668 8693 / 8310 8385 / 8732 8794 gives 0.04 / 84.4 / 78.6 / 81.2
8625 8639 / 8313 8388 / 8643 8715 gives -0.06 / 84.4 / 83.5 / 78.5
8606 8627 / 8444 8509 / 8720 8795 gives 0.02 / 83.1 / 80.1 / 80.8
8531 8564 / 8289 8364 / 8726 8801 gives 0.13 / 86.1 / 74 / 81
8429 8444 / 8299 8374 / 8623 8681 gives 0.06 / 84.9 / 78.7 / 79.2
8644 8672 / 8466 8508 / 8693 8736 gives 0.05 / 82.2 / 76.3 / 79.5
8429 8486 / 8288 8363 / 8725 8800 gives 0.02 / 86.3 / 83.3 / 80.9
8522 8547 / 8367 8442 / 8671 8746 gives 0.10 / 82.6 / 74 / 79.6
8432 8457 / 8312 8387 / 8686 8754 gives 0.01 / 84.4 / 82.4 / 79.5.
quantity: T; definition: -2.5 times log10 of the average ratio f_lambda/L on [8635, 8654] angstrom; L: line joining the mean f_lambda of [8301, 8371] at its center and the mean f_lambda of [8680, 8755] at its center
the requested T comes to -0.03 mag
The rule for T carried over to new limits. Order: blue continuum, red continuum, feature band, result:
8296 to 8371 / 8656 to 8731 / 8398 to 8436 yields 0.01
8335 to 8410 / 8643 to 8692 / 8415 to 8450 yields 0.03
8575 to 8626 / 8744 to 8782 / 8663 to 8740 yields 0.04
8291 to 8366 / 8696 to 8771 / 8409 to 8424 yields -0.01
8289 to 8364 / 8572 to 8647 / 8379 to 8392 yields 0.02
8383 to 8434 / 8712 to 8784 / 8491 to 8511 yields 0.04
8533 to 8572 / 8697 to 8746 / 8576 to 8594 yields -0.07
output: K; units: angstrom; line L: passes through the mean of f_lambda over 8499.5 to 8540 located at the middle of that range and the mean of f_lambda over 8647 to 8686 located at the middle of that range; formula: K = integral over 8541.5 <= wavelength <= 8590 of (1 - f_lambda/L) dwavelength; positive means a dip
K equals 1.0 angstrom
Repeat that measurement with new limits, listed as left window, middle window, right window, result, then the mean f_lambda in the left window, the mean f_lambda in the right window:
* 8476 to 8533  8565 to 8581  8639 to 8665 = -0.22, 81.9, 79.8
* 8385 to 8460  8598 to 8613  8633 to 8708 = -0.36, 83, 78.7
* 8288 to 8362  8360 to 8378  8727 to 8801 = 0.95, 86.3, 81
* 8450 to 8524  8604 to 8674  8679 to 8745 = 1.21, 82.9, 79.7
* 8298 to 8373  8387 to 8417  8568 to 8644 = -0.48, 85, 81.7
